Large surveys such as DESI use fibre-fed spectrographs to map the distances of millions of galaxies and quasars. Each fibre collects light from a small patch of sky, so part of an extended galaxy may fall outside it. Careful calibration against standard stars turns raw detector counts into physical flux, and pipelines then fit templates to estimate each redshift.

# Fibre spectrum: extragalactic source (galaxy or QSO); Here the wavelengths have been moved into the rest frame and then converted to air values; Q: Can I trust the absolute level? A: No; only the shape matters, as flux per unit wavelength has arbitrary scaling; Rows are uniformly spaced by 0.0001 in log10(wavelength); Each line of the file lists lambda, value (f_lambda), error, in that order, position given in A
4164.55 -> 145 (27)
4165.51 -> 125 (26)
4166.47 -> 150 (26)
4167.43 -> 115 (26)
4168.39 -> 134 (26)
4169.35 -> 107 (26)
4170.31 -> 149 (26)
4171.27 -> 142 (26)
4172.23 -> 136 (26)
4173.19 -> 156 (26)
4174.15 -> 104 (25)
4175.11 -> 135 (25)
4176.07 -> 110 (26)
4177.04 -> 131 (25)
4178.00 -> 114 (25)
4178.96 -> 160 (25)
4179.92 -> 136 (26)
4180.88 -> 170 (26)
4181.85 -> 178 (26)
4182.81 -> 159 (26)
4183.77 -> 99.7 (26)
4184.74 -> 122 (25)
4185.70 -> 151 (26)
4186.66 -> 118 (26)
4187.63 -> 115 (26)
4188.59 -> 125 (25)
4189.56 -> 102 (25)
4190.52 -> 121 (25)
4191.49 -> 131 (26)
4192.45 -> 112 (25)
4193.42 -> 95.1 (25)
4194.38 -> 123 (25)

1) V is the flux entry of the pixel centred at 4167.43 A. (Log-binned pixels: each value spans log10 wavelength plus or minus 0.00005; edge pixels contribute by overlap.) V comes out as 115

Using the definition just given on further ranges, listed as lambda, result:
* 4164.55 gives 145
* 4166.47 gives 150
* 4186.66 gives 118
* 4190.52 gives 121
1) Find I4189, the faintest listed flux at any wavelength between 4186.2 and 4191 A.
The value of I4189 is 102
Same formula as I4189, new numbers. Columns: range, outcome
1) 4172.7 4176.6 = 104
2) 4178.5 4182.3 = 136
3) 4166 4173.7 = 107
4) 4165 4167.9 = 115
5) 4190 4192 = 121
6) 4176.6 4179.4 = 114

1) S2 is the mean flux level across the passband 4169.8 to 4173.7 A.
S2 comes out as 145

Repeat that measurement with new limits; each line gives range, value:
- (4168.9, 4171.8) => 133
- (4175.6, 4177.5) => 120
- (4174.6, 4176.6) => 122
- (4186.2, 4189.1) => 119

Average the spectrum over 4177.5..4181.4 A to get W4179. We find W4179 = 145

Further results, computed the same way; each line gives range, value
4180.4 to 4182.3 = 173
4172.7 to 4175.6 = 132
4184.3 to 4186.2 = 137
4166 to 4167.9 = 132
